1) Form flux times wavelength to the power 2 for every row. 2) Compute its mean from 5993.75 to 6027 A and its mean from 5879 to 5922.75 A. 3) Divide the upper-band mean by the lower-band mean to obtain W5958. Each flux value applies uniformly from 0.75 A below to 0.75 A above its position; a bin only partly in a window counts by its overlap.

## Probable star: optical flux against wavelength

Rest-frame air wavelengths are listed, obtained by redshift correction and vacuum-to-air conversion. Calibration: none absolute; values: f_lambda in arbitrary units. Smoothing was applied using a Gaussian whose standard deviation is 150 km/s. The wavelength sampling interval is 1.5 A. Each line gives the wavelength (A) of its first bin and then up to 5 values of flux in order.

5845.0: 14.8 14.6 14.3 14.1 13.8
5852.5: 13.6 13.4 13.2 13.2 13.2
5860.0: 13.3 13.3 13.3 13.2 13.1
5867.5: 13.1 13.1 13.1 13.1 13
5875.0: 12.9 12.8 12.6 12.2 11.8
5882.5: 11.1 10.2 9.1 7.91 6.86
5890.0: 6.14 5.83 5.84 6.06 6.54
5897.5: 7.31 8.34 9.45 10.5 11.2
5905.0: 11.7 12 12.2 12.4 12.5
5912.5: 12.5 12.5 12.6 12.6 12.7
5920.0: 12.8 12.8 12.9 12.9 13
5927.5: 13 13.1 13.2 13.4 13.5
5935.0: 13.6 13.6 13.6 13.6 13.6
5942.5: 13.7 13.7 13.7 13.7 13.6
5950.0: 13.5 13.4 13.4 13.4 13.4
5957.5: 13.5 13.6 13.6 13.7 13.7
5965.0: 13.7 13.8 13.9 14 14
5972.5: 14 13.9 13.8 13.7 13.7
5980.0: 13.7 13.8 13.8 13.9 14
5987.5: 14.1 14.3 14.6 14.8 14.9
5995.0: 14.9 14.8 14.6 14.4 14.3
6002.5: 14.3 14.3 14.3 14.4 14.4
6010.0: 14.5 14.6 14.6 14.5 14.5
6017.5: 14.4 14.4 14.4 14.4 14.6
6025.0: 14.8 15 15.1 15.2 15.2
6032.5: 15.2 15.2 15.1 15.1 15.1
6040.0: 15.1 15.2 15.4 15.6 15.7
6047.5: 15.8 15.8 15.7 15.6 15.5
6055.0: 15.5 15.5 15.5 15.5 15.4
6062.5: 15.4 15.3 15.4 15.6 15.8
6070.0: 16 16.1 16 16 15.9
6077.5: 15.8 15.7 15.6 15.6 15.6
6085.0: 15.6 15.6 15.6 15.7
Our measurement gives 1.5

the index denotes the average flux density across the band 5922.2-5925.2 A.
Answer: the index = 12.9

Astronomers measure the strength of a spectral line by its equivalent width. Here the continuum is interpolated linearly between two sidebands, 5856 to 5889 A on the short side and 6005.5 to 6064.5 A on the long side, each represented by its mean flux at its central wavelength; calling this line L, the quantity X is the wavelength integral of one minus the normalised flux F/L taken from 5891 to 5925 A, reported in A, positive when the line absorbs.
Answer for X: 5.5 A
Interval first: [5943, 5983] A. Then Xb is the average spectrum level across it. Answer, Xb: 13.7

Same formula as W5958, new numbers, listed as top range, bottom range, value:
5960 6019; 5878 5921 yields 1.44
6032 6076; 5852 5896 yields 1.47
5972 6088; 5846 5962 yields 1.28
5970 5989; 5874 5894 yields 1.49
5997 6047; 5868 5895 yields 1.51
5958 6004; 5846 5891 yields 1.20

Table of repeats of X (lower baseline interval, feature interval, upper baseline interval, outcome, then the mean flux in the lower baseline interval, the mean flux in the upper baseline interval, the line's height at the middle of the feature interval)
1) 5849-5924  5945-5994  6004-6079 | -1.4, 11.5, 15.2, 13.5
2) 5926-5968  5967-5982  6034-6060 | 0.2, 13.5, 15.4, 14.1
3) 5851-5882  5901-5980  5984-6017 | 3.6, 13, 14.5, 13.8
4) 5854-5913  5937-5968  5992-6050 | -1.6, 11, 14.8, 12.9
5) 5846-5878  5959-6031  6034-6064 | 2.7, 13.3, 15.4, 14.8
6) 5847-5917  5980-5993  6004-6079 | -0.2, 11.4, 15.2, 13.9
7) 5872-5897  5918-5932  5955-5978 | -1.6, 9.52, 13.7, 11.6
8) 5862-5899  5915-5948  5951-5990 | -2.5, 10.4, 13.8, 12.3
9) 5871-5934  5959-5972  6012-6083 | -0.9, 11.1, 15.3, 12.9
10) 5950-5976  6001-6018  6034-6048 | 0.3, 13.7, 15.3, 14.7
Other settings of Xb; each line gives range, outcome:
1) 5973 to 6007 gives 14.2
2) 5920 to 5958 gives 13.4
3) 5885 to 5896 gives 6.75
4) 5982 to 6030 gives 14.5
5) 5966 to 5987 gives 13.9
